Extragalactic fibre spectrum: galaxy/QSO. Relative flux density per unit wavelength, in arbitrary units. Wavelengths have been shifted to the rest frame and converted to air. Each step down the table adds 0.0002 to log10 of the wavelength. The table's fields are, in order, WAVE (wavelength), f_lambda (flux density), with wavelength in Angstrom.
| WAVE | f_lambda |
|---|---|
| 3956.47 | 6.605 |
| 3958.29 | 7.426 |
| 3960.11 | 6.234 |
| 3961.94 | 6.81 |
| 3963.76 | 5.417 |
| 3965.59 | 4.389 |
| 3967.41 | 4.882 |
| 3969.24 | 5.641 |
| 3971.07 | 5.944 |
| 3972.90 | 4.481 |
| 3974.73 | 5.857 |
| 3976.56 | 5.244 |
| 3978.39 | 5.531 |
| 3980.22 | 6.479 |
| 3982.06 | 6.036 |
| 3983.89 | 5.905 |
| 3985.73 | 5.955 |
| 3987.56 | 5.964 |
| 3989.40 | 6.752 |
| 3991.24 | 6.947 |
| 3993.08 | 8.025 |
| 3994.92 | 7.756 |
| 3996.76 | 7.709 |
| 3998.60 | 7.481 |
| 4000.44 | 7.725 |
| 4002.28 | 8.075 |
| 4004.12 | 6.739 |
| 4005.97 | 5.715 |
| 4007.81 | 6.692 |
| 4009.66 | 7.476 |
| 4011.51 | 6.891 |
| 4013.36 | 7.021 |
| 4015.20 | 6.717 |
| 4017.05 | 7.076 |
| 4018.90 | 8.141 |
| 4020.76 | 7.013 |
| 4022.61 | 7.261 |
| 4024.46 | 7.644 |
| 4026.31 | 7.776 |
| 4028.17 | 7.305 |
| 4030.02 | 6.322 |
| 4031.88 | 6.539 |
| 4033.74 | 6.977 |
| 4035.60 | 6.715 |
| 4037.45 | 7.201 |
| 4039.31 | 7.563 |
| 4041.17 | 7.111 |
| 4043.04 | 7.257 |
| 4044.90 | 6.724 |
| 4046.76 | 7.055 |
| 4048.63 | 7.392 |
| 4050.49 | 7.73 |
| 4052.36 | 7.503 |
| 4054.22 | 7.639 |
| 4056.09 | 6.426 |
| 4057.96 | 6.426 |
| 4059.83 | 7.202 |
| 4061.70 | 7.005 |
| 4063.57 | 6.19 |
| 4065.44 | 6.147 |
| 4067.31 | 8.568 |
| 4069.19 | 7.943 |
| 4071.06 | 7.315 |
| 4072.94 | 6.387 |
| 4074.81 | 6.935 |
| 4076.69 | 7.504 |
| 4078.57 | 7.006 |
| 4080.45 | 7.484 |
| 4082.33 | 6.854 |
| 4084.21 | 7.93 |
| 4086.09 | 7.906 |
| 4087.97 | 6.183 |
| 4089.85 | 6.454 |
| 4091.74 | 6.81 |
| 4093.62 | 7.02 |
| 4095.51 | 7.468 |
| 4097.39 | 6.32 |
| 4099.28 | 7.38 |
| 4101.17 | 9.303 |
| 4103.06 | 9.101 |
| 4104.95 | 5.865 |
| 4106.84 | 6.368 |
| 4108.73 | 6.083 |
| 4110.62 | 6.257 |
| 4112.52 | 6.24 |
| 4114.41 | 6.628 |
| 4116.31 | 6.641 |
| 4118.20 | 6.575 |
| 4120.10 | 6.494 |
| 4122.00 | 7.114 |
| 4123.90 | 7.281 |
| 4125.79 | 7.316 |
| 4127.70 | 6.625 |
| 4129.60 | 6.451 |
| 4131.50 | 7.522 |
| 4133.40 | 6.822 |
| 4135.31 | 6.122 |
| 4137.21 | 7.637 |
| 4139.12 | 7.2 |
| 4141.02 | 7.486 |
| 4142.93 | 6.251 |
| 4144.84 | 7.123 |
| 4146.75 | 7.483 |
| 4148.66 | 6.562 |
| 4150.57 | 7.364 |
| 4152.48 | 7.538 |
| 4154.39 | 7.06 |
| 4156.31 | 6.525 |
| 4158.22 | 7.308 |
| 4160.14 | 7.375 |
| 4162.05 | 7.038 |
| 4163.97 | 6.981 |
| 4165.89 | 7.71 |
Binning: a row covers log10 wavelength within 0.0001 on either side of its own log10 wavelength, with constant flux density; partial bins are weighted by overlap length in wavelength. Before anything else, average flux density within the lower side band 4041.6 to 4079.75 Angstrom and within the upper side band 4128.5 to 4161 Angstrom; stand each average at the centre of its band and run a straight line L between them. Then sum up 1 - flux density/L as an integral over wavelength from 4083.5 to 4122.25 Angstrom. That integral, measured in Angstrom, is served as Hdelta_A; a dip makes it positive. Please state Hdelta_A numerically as 0.7 Angstrom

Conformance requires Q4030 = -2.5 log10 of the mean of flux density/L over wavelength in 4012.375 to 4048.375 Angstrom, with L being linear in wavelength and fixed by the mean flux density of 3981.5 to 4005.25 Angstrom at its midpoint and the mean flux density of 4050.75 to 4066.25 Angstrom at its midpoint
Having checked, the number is -0.032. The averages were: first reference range 7.01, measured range 7.13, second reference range 6.86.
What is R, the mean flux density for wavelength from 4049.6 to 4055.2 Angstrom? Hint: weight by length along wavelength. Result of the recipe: 7.61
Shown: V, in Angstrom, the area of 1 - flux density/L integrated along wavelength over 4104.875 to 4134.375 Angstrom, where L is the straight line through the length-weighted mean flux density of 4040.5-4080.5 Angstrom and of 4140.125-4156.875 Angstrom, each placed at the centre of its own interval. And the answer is 1.71 Angstrom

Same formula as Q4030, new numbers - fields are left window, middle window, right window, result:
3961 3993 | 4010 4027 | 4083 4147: -0.18 mag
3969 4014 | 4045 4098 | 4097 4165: -0.04 mag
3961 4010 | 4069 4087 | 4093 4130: -0.08 mag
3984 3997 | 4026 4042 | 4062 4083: 0.00 mag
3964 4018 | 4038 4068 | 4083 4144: -0.06 mag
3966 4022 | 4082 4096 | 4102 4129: -0.06 mag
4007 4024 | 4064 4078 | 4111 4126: -0.04 mag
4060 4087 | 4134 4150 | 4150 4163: 0.03 mag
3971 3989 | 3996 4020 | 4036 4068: -0.15 mag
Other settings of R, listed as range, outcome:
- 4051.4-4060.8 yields 7.04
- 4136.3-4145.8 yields 7.14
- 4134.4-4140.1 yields 7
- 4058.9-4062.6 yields 7.1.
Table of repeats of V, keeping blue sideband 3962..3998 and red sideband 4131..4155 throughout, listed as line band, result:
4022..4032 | -1.28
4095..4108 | -1.05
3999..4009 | -1.29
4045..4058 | -1.33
